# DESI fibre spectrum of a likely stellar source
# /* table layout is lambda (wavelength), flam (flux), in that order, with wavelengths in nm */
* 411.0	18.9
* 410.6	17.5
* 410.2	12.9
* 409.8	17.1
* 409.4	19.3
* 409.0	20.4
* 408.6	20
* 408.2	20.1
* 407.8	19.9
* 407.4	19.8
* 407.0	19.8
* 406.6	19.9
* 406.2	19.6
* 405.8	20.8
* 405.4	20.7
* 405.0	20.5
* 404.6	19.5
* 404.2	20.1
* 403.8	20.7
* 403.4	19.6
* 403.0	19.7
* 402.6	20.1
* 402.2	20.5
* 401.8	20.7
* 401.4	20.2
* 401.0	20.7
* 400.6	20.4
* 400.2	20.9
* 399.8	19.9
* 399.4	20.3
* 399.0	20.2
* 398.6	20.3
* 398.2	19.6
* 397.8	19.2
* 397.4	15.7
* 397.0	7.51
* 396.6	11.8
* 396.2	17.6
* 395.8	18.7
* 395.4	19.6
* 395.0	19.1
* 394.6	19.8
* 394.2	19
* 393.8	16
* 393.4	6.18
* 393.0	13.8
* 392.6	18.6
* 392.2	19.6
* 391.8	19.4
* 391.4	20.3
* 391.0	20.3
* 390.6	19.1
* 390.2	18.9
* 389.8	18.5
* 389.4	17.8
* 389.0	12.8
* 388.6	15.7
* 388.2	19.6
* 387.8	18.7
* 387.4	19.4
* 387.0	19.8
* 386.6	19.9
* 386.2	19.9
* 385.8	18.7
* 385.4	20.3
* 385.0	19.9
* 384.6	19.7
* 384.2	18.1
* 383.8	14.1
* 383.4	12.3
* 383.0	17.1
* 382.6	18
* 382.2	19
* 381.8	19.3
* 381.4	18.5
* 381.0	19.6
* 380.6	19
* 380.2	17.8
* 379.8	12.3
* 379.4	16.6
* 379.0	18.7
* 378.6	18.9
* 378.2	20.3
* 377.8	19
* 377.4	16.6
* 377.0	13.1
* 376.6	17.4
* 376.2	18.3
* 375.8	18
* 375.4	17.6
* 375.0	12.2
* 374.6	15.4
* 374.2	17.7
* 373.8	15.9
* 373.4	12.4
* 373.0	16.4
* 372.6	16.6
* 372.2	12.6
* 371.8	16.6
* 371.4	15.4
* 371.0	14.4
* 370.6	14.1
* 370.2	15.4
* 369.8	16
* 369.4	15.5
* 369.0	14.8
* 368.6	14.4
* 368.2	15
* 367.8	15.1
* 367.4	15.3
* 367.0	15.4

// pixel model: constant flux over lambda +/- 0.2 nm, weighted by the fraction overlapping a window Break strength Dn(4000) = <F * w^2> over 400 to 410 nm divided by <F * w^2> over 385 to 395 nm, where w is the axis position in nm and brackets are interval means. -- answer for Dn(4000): 1.2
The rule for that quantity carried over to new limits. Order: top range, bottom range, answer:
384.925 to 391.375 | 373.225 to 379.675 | 1.19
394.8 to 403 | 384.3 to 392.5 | 1.04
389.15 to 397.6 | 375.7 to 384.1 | 1.05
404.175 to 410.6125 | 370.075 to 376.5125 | 1.47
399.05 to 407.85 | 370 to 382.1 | 1.40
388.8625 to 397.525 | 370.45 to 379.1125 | 1.14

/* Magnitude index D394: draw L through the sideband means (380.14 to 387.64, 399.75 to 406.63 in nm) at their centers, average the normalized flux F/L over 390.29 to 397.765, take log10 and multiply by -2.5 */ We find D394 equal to 0.151 mag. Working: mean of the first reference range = 18.5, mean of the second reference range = 20.3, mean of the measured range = 16.9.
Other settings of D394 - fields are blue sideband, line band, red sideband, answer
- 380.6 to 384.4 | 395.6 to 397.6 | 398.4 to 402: 0.355 mag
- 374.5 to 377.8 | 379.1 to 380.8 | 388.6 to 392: 0.016 mag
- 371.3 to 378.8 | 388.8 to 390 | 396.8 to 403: 0.100 mag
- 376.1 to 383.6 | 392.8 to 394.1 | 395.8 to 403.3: 0.410 mag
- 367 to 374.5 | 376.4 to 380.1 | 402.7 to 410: -0.054 mag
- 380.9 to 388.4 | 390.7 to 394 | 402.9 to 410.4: 0.122 mag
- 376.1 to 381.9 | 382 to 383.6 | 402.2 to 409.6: 0.087 mag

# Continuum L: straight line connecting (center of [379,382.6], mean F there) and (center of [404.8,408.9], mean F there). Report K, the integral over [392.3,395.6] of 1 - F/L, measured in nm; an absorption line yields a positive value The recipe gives 0.41 nm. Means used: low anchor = 17.8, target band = 16.6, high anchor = 20.1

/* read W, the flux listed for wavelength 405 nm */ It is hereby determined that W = 20.5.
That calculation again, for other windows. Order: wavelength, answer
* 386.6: 19.9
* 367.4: 15.3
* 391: 20.3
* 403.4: 19.6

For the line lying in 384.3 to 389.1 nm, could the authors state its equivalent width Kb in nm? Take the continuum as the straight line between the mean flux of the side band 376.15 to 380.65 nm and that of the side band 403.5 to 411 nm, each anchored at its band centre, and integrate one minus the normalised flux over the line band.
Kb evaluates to -0.26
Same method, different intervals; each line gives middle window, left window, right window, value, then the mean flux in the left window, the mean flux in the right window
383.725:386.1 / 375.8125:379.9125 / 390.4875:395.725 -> -0.17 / 17.3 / 17.8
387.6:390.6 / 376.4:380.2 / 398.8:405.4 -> 0.16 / 17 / 20.3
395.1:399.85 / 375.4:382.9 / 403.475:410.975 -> 0.33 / 17.8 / 19.4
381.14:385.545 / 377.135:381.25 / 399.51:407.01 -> 0.09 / 17.8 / 20.2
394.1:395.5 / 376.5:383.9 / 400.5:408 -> -0.03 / 17.3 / 20.2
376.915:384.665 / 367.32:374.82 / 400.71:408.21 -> -0.37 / 15.2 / 20.2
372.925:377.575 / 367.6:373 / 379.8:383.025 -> 0.17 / 15.1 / 18.2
